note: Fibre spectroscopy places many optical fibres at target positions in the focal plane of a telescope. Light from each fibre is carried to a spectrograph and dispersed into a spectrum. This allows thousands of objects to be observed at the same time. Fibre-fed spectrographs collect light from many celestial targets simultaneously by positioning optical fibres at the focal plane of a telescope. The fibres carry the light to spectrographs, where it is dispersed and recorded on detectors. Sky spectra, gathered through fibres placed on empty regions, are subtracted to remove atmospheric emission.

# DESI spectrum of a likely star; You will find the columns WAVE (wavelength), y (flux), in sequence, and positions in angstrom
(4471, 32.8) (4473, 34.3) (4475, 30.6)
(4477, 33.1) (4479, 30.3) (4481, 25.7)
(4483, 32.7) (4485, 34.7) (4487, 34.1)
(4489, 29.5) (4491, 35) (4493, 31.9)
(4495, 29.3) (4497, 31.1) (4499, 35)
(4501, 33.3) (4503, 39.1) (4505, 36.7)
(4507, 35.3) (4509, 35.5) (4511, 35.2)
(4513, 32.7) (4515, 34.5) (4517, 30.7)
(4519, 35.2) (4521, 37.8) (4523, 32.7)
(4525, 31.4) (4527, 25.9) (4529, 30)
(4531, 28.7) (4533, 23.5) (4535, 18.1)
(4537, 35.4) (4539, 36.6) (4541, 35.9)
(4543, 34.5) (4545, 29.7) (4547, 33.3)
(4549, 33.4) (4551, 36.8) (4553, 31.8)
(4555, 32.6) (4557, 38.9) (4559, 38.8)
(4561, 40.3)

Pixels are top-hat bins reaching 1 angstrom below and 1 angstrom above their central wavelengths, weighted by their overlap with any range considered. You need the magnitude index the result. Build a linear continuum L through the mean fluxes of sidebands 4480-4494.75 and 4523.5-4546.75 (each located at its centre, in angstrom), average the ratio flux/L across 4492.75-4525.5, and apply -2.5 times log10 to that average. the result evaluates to -0.10 mag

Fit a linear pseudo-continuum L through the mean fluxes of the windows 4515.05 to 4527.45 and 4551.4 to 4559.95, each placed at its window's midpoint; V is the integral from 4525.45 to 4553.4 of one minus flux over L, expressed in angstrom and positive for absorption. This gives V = 2.7 angstrom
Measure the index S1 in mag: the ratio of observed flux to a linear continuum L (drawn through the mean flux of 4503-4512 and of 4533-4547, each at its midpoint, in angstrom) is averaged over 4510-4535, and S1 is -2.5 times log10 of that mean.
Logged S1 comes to 0.10 mag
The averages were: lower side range 36.1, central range 31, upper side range 31.2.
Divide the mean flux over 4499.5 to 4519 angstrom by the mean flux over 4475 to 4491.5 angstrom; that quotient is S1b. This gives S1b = 1.10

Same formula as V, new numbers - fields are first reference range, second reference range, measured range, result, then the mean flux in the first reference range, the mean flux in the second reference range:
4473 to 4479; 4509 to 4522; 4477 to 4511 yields 0.0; 32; 34.4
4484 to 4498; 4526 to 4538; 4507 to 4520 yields -2.1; 32.2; 26.9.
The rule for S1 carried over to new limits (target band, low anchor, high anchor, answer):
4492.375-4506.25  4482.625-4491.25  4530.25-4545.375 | -0.05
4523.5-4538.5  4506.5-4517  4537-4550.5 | 0.21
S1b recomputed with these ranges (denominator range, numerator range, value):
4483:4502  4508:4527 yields 1.03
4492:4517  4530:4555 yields 0.93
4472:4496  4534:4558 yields 1.04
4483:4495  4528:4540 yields 0.88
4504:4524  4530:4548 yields 0.88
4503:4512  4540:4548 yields 0.92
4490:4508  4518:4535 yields 0.88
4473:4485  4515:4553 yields 1.02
